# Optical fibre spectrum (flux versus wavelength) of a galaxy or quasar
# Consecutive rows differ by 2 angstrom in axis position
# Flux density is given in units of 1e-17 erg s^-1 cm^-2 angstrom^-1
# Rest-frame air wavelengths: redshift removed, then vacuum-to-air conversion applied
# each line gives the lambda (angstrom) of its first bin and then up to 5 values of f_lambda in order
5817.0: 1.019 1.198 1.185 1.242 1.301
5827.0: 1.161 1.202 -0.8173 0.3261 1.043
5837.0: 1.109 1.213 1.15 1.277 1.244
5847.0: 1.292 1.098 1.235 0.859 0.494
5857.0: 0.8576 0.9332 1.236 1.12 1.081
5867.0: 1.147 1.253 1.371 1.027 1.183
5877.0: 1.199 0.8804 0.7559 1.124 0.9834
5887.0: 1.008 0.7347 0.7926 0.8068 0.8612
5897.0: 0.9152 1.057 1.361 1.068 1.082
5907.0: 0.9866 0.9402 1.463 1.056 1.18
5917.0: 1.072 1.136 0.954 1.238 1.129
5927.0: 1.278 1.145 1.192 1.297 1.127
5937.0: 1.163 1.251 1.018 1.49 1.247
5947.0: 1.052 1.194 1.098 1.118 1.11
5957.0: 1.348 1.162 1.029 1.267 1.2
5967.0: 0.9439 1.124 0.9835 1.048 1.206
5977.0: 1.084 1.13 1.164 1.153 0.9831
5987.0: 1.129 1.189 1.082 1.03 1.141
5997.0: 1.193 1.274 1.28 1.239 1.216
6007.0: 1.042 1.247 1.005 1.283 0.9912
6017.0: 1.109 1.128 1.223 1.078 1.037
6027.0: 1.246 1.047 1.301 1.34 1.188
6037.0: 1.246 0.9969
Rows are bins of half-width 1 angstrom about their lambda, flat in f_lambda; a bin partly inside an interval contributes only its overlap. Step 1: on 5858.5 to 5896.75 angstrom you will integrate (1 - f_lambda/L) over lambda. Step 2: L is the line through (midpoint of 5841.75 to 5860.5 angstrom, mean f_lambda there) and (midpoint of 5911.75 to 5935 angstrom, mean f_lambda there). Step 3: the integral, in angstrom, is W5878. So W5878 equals 1.9 angstrom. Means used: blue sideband 1.04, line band 1.03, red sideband 1.15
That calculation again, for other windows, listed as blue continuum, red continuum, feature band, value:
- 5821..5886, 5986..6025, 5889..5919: 0.7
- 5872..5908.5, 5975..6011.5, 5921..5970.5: -4.4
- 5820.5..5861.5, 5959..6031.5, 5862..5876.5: -2.4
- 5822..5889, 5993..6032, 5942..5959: -1.6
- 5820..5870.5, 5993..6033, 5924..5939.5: -1.5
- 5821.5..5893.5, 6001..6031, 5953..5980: -0.6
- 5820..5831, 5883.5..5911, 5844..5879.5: -2.7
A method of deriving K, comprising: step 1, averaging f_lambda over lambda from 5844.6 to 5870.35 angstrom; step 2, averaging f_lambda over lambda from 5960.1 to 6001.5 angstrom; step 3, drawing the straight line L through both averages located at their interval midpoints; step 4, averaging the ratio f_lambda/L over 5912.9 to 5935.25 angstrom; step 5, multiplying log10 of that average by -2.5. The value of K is -0.06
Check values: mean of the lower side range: 1.07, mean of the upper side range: 1.12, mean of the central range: 1.15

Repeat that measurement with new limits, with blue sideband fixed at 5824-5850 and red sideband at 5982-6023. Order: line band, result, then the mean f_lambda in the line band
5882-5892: 0.10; 0.929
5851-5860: 0.18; 0.836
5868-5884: -0.09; 1.1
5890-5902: 0.07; 0.966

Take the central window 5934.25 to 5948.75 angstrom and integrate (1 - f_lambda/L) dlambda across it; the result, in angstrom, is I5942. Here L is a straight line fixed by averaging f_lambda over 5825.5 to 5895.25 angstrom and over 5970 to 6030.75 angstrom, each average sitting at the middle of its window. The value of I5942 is -1.7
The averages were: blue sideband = 0.982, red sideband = 1.13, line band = 1.19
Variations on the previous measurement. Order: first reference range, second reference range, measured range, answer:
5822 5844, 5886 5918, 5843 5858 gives -1.2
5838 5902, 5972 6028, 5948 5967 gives -0.8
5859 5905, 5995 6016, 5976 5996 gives 0.8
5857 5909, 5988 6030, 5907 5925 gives -1.0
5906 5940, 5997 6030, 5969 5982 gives 0.6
